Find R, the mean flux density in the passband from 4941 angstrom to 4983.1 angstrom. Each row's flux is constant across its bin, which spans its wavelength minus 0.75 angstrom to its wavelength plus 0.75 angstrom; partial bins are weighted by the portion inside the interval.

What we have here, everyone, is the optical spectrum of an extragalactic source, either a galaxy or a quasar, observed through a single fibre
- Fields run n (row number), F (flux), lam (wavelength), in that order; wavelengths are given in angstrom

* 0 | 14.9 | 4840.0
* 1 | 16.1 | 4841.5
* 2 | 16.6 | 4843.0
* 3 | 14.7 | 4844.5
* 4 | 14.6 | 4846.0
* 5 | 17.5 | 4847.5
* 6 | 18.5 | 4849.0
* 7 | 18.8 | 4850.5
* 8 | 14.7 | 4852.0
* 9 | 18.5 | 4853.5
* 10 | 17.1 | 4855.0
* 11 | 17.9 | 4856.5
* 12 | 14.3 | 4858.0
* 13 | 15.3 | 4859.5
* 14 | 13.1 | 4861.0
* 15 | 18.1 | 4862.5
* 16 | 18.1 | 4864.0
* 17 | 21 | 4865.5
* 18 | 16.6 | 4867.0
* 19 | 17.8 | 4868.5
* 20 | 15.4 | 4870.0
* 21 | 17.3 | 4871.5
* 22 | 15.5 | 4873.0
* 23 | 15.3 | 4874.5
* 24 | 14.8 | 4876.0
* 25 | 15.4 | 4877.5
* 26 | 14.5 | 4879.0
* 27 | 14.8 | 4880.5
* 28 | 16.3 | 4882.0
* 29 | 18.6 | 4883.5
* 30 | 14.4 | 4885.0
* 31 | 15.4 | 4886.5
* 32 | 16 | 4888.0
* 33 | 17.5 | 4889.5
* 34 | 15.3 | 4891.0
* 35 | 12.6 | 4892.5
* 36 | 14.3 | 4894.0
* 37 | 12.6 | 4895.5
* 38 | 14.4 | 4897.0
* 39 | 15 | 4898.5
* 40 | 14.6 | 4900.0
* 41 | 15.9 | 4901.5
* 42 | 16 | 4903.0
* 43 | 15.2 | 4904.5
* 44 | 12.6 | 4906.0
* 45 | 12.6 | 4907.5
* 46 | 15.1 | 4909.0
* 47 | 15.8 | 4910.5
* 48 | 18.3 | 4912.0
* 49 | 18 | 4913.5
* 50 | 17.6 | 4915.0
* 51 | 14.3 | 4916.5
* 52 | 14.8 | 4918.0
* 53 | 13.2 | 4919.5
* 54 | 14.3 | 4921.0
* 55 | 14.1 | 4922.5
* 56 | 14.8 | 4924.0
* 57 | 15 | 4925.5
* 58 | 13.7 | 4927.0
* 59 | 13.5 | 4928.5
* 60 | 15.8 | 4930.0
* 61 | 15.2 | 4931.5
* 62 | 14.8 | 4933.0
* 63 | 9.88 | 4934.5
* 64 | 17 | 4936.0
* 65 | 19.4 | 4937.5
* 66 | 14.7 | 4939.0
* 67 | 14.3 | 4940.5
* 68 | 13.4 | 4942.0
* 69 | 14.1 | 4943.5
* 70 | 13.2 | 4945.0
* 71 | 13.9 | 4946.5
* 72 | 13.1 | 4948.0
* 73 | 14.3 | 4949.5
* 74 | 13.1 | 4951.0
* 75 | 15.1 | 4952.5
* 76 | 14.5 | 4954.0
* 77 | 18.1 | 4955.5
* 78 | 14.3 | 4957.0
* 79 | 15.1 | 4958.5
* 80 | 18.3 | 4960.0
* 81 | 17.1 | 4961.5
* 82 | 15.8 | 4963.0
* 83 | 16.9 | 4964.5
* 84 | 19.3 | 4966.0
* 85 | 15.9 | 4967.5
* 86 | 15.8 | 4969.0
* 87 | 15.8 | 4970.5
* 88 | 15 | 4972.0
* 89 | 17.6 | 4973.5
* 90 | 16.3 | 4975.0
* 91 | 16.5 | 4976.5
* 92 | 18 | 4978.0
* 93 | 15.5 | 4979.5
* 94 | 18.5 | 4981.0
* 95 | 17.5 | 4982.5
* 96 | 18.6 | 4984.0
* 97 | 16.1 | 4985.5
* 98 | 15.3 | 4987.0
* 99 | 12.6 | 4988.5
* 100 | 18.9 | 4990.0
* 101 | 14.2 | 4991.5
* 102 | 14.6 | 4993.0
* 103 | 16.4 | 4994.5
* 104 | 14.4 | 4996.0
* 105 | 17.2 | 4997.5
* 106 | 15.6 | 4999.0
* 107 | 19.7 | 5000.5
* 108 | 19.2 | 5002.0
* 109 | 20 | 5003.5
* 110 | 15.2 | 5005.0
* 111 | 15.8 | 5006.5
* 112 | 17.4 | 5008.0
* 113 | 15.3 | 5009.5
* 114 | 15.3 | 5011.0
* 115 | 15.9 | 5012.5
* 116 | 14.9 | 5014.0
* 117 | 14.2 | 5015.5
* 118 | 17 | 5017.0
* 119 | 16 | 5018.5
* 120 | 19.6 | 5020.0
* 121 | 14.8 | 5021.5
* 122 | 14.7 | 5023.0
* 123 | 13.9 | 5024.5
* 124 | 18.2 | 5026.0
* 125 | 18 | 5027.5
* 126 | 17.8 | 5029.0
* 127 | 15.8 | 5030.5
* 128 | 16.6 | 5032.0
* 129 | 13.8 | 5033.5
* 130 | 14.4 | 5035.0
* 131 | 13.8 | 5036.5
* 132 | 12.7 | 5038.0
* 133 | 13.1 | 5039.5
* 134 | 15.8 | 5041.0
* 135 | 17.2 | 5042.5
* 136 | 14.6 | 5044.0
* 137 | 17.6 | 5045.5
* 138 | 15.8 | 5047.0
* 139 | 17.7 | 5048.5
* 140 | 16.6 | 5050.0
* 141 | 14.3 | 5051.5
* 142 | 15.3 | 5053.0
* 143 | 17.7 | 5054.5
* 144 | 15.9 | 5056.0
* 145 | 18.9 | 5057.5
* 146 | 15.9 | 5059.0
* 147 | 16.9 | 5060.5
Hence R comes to 15.8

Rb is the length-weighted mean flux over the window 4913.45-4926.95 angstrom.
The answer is 14.9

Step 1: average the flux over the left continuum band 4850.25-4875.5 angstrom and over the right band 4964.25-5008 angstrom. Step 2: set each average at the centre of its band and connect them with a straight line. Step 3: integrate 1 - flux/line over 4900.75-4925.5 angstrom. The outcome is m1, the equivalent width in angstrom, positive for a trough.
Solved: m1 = 2.2 angstrom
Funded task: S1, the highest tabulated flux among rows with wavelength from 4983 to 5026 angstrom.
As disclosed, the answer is 20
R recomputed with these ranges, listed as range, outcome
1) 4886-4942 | 14.9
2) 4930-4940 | 15.2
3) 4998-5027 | 16.5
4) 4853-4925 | 15.6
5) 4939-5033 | 16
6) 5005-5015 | 15.7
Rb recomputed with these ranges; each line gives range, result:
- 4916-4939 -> 14.7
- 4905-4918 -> 15.5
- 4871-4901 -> 15.2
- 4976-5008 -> 16.7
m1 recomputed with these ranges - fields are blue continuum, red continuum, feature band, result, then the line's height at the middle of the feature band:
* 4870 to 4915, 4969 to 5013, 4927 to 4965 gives 2.4 angstrom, 16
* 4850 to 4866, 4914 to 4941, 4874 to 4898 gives 1.4 angstrom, 16.1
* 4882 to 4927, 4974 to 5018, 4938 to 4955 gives 1.7 angstrom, 15.7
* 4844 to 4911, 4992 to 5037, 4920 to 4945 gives 2.2 angstrom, 15.9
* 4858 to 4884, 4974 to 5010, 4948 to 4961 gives 1.0 angstrom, 16.5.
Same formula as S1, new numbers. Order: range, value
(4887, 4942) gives 19.4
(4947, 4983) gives 19.3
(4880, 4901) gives 18.6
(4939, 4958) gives 18.1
